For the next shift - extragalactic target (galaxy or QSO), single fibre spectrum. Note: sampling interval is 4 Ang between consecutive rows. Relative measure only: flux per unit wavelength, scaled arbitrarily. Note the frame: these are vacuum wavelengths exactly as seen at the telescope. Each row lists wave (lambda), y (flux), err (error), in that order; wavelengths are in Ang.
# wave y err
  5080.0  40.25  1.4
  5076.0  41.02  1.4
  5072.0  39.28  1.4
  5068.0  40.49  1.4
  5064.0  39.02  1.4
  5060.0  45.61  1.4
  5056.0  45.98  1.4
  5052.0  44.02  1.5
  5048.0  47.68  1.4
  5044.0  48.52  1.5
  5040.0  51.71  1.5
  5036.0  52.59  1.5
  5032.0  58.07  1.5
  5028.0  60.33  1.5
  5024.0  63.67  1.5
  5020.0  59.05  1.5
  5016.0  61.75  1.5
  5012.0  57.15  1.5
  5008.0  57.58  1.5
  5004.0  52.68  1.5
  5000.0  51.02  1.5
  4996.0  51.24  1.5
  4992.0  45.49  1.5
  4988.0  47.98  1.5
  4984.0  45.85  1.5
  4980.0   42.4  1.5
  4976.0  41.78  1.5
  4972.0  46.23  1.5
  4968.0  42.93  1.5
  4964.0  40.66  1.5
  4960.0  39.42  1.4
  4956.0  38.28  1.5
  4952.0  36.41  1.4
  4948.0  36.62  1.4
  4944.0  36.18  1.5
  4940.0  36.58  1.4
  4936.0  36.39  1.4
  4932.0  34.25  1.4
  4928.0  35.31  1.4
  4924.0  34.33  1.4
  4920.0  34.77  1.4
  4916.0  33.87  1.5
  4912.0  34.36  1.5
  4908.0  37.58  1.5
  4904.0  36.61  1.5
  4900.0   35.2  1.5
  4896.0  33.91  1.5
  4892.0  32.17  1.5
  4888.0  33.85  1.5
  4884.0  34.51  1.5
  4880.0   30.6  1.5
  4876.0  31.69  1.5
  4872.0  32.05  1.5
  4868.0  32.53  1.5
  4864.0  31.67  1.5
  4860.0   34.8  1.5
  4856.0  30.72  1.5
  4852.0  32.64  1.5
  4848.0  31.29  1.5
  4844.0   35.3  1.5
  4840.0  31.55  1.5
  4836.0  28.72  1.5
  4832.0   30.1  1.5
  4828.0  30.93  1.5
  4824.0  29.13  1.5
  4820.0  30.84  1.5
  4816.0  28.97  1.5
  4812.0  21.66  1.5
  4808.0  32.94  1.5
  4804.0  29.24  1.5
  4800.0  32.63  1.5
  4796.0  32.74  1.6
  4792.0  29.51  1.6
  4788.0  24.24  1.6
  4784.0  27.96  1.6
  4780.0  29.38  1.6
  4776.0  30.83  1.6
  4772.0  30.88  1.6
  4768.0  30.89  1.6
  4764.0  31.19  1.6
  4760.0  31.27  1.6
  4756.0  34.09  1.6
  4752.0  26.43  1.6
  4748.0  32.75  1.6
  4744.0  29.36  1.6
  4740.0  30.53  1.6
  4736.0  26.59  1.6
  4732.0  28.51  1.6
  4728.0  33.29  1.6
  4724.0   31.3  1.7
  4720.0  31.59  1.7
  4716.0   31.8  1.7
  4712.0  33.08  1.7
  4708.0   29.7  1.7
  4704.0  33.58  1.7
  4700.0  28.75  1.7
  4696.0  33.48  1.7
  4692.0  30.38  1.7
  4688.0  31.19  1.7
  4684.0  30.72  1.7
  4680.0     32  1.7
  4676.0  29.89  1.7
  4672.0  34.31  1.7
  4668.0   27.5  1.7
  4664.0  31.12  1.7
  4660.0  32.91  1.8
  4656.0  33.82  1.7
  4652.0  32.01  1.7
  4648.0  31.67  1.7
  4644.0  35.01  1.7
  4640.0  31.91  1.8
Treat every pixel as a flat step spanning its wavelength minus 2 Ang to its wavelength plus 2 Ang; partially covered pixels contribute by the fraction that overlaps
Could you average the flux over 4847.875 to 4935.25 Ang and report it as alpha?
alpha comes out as 33.7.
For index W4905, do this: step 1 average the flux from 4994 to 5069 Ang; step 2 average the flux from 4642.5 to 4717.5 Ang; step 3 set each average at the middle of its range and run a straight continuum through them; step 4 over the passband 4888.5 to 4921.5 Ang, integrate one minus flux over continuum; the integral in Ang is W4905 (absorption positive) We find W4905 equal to 7.4 Ang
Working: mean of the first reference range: 31.7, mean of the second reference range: 52.2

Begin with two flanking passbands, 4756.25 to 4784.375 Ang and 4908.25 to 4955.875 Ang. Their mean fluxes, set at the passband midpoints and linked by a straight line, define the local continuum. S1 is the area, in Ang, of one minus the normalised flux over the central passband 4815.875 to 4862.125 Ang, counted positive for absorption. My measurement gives 2.0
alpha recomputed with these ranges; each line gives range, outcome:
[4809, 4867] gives 30.7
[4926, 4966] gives 37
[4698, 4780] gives 30.8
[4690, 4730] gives 31.7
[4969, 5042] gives 52.5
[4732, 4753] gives 29.2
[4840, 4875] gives 32.5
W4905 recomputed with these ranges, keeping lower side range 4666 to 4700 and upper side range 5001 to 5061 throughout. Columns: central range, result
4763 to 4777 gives 2.2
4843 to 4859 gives 3.6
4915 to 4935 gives 5.2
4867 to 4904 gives 9.3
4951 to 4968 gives 3.4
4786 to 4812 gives 6.1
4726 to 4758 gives 4.3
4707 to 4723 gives 0.7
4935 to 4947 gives 2.9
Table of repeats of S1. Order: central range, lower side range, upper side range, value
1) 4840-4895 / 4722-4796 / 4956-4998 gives 6.6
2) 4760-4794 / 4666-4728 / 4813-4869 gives 1.9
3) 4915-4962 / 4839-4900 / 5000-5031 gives 9.1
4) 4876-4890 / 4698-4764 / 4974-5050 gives 3.2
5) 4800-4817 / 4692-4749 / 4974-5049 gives 4.0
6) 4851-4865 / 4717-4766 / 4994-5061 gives 2.6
